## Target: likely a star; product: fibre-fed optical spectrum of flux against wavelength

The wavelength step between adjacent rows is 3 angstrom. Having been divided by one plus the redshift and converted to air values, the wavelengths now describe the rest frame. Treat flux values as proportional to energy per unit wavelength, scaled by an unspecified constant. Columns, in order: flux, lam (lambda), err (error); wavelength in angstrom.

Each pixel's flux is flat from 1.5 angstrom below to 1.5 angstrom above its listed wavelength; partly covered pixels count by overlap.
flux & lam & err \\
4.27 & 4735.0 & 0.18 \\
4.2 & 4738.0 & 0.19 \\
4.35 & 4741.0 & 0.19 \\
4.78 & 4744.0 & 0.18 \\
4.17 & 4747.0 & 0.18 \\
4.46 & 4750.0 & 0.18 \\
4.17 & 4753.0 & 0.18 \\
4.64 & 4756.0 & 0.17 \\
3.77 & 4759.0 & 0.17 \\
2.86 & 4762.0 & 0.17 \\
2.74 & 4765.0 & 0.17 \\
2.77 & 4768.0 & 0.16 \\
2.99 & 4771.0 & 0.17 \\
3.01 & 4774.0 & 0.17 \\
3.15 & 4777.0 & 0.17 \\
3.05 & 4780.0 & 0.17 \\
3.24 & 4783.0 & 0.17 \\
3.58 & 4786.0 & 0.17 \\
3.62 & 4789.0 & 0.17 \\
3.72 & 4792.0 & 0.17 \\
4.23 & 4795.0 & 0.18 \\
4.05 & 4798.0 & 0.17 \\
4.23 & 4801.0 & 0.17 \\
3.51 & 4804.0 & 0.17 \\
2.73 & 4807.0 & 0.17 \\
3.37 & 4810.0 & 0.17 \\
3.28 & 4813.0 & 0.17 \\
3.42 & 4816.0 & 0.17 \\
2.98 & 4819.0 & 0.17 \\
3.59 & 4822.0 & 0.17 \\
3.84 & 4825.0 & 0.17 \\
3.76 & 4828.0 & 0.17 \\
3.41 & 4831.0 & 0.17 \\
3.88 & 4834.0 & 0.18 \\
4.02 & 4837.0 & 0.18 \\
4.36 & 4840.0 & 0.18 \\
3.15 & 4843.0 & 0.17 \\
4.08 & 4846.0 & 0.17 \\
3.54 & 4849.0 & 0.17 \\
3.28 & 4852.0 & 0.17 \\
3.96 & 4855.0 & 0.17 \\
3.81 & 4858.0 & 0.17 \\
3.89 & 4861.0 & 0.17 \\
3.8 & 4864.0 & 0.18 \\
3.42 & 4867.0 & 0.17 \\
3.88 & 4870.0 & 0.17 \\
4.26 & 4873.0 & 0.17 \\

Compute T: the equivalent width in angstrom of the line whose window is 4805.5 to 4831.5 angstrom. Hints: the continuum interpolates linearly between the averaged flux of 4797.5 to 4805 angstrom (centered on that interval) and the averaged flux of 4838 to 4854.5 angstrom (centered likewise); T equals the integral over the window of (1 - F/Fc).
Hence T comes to 3.2 angstrom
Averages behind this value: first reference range 3.94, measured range 3.37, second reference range 3.71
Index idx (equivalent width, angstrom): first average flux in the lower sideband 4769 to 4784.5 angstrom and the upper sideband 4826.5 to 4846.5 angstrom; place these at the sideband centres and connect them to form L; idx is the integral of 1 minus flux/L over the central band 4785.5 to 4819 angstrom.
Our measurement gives -2.1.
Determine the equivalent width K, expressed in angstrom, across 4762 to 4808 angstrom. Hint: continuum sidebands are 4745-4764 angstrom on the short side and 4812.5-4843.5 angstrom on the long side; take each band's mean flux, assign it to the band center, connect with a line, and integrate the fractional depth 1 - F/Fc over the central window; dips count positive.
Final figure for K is 5.7 angstrom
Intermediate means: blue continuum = 4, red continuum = 3.63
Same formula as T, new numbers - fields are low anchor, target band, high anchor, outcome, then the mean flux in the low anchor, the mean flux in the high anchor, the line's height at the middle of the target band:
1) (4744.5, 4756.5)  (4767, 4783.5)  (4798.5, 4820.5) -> 3.9 angstrom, 4.37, 3.39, 3.96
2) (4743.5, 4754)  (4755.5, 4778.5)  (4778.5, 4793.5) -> 4.4 angstrom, 4.37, 3.44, 3.91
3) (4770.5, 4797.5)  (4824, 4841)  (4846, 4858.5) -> -1.2 angstrom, 3.44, 3.69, 3.61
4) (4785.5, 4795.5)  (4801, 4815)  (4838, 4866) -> 1.6 angstrom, 3.76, 3.76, 3.76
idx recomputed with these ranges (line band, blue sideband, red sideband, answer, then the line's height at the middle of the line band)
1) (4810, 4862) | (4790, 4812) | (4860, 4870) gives 0.72 angstrom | 3.7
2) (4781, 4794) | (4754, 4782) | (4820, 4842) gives -0.51 angstrom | 3.41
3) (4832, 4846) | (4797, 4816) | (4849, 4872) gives -0.87 angstrom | 3.63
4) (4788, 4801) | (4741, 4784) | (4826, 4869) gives -1.09 angstrom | 3.65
